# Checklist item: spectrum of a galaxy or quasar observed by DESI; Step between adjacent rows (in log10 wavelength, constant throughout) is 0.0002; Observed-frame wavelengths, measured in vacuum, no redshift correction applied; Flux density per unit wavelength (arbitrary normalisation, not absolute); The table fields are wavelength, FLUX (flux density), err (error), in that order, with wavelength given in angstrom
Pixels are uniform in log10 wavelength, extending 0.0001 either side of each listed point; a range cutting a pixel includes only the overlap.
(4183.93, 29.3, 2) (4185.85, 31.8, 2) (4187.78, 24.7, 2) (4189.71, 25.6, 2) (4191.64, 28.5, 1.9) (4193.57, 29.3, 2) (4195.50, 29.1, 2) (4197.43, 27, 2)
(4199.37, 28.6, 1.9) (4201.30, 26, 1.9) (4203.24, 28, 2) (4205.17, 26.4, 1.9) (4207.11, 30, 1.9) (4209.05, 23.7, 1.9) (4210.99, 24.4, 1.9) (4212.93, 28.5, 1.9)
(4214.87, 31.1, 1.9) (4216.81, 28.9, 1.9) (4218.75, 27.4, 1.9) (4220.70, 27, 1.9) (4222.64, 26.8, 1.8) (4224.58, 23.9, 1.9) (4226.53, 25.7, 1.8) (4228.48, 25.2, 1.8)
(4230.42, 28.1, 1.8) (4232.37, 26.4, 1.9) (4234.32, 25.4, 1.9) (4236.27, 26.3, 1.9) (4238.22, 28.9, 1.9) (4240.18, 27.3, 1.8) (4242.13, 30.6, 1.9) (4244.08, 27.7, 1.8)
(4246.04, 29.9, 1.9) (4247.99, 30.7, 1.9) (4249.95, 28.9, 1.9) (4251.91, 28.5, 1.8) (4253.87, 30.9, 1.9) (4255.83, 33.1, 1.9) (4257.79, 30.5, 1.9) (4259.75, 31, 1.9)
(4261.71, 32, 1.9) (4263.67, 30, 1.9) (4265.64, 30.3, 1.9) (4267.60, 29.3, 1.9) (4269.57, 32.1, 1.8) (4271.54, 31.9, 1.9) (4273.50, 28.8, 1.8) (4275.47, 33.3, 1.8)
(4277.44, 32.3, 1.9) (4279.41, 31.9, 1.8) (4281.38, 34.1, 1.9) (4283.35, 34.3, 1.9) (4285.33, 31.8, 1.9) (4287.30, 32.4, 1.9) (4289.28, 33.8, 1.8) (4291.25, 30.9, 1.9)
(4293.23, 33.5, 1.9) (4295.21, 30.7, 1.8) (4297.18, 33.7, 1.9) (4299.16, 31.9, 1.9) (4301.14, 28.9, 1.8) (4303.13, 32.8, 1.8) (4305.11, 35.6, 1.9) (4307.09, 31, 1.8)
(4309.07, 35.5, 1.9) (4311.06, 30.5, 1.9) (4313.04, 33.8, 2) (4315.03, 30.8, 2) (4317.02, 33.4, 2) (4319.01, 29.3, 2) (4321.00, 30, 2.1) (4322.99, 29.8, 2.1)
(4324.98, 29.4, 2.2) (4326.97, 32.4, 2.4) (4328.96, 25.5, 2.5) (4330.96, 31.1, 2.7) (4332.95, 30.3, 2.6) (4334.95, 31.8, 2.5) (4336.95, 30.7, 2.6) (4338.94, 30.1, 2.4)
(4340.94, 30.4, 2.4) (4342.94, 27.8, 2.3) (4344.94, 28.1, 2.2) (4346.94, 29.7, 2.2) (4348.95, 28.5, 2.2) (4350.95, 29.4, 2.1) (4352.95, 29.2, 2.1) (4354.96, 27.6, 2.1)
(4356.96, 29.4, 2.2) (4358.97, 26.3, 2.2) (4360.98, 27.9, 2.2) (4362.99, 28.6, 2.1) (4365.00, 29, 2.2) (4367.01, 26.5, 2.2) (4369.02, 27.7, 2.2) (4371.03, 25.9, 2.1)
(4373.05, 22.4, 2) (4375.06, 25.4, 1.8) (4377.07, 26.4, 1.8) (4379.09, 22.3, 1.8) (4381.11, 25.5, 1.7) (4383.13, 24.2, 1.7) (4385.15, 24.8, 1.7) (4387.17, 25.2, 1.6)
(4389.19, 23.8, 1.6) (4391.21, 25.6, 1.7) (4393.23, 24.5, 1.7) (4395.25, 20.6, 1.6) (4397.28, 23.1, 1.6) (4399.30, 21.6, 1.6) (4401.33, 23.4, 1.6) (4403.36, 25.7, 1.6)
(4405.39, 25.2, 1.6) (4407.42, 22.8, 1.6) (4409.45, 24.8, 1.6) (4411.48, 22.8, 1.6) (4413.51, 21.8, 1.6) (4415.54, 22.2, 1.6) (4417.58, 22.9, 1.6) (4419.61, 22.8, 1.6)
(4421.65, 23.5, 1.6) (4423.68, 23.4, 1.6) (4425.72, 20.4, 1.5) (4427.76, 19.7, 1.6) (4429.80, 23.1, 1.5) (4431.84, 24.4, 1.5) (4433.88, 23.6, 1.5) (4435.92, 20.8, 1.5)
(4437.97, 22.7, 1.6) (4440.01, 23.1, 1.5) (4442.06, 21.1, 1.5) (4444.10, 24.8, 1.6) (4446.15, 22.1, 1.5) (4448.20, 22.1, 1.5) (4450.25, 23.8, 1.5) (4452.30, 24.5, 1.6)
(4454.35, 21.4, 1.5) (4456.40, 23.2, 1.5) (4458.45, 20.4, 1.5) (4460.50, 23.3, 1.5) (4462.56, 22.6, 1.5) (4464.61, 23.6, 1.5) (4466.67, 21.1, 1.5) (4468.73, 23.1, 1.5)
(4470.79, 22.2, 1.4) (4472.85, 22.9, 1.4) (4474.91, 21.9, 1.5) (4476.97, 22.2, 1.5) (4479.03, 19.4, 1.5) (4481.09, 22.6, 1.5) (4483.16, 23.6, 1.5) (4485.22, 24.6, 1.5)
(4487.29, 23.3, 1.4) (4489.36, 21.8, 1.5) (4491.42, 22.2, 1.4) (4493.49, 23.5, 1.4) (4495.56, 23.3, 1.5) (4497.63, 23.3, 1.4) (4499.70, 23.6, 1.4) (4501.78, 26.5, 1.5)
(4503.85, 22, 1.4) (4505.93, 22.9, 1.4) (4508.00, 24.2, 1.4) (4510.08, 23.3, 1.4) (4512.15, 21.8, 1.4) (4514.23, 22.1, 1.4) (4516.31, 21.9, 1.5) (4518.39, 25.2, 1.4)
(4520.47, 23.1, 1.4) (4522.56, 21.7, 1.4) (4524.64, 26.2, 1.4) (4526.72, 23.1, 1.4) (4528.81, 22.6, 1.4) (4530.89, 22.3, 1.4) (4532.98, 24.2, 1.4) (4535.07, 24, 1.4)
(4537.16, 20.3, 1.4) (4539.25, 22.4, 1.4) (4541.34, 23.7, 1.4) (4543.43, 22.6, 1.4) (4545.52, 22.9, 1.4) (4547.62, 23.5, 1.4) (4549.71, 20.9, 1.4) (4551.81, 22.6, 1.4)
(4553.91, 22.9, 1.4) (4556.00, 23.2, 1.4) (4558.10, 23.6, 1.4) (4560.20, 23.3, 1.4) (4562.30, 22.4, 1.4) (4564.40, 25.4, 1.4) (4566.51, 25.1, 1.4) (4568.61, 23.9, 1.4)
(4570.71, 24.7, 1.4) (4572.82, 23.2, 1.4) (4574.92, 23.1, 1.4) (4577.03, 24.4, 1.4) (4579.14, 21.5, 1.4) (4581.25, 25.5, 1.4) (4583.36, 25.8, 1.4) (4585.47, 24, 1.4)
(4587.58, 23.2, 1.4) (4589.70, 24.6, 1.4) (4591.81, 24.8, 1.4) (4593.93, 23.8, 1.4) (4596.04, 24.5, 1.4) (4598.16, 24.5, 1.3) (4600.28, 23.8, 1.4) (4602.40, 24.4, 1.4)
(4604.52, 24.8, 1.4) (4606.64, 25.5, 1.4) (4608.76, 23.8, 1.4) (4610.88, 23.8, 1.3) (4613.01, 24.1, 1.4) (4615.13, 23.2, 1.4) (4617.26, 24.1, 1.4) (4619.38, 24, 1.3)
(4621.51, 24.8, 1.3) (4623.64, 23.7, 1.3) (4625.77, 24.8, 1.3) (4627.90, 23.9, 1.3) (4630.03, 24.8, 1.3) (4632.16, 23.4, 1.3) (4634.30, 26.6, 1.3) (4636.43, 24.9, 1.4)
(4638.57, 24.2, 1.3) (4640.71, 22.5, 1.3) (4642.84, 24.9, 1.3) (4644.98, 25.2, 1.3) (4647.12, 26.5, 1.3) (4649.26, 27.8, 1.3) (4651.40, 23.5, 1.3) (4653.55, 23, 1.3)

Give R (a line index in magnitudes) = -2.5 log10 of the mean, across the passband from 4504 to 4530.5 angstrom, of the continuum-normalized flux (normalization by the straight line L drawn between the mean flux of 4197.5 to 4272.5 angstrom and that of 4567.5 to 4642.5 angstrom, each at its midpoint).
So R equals 0.09 mag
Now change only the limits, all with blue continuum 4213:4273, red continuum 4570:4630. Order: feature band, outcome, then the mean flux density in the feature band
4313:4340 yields -0.10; 30.5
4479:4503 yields 0.10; 23.3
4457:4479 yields 0.17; 22.2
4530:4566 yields 0.08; 23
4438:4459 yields 0.15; 22.7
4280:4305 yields -0.15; 32.5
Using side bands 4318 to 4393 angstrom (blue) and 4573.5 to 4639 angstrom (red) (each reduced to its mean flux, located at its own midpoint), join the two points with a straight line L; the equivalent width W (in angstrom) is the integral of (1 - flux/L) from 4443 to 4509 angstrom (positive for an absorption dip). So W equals 8.1 angstrom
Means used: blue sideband 27.7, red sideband 24.3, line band 22.9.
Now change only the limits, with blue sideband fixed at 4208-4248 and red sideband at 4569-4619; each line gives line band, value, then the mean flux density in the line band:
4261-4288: -4.91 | 31.7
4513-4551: 2.68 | 22.9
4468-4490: 2.28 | 22.5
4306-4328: -4.11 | 31.5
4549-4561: 0.82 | 22.8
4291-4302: -2.06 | 31.7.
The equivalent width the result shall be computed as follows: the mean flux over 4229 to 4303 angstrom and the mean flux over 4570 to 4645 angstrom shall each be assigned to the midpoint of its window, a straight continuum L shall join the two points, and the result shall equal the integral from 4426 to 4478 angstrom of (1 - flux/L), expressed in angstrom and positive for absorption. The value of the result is 8.8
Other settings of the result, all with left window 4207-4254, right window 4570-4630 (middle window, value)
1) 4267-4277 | -1.5 angstrom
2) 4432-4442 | 1.2 angstrom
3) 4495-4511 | 0.9 angstrom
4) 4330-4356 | -3.0 angstrom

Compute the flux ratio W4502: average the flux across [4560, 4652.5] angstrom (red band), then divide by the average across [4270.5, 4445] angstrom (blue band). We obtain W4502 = 0.9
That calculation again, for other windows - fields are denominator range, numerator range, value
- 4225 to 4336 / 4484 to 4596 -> 0.76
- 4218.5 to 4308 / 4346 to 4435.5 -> 0.82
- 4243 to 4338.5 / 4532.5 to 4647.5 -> 0.76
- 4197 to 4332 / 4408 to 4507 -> 0.76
